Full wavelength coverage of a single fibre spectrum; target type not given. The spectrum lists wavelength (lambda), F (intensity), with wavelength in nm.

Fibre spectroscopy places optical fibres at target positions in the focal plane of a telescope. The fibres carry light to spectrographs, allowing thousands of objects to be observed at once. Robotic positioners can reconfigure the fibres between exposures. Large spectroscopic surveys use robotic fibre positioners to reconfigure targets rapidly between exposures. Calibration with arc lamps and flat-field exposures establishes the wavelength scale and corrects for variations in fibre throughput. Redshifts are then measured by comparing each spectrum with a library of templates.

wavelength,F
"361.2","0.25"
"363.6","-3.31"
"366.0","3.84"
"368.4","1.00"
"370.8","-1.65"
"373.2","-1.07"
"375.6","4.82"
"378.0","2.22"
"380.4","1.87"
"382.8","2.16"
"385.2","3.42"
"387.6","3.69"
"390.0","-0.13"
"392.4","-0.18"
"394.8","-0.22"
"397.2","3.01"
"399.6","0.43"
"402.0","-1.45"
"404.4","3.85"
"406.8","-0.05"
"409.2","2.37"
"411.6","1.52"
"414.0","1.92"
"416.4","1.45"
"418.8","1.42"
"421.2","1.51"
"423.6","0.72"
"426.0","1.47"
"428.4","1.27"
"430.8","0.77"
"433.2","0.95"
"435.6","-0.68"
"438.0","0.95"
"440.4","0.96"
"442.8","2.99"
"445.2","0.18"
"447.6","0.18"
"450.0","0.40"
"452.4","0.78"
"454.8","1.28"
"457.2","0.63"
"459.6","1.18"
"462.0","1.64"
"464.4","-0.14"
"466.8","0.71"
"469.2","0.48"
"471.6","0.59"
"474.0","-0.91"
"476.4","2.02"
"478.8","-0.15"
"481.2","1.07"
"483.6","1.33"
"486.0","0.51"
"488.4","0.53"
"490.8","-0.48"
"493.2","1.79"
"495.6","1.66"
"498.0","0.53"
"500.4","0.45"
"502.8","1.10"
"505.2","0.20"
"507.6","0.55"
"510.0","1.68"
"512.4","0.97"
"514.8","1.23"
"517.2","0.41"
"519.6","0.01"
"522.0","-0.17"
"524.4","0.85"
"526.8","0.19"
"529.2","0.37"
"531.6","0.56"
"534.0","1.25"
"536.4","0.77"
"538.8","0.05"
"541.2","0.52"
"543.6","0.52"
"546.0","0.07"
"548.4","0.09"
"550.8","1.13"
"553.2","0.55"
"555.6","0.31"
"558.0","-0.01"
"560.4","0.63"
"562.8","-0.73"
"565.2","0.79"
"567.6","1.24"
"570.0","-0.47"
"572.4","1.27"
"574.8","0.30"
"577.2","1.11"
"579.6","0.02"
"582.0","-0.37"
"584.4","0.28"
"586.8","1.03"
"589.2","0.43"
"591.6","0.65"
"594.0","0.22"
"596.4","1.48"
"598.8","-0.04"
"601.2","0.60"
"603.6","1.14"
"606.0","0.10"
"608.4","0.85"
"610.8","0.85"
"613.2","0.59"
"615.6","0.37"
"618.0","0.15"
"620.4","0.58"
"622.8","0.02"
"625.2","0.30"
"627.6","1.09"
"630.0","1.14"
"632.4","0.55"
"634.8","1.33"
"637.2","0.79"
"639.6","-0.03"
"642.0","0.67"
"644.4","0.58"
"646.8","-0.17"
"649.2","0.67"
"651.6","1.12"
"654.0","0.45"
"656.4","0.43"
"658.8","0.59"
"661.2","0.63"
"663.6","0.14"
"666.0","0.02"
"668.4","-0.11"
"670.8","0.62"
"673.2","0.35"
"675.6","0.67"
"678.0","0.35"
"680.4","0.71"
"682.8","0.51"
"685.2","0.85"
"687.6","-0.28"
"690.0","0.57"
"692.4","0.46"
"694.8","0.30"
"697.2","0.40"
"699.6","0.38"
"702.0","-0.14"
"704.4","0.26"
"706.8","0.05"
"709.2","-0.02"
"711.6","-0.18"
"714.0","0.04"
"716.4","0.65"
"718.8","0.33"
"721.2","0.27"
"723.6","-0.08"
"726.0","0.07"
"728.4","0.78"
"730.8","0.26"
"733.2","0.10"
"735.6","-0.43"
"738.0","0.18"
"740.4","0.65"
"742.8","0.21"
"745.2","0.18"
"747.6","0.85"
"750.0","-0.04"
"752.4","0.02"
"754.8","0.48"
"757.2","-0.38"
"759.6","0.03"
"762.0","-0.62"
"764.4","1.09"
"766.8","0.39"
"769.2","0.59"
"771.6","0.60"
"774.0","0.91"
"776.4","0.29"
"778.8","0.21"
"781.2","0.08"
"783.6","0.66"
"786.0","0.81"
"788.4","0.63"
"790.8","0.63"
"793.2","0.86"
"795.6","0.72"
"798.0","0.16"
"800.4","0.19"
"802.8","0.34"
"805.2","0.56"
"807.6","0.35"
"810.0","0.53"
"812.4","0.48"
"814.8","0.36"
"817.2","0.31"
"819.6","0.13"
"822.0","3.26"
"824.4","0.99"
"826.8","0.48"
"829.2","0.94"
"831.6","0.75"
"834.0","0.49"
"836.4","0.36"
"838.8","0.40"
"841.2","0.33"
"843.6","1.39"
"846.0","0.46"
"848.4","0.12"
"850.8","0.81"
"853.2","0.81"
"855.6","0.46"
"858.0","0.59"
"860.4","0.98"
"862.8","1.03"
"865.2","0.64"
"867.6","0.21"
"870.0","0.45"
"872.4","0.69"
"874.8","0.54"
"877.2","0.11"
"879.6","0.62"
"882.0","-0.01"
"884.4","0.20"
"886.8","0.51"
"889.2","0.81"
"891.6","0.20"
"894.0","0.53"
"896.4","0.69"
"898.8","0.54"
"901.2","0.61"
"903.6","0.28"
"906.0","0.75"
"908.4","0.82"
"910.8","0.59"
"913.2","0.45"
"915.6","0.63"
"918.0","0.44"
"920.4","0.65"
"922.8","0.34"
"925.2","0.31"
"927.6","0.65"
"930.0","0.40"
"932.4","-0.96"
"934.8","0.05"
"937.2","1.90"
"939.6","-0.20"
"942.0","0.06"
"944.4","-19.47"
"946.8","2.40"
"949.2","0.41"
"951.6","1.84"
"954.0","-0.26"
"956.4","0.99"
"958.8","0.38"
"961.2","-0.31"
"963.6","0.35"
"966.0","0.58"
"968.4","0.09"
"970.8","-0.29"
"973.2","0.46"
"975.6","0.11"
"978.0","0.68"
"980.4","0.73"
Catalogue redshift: 1.206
